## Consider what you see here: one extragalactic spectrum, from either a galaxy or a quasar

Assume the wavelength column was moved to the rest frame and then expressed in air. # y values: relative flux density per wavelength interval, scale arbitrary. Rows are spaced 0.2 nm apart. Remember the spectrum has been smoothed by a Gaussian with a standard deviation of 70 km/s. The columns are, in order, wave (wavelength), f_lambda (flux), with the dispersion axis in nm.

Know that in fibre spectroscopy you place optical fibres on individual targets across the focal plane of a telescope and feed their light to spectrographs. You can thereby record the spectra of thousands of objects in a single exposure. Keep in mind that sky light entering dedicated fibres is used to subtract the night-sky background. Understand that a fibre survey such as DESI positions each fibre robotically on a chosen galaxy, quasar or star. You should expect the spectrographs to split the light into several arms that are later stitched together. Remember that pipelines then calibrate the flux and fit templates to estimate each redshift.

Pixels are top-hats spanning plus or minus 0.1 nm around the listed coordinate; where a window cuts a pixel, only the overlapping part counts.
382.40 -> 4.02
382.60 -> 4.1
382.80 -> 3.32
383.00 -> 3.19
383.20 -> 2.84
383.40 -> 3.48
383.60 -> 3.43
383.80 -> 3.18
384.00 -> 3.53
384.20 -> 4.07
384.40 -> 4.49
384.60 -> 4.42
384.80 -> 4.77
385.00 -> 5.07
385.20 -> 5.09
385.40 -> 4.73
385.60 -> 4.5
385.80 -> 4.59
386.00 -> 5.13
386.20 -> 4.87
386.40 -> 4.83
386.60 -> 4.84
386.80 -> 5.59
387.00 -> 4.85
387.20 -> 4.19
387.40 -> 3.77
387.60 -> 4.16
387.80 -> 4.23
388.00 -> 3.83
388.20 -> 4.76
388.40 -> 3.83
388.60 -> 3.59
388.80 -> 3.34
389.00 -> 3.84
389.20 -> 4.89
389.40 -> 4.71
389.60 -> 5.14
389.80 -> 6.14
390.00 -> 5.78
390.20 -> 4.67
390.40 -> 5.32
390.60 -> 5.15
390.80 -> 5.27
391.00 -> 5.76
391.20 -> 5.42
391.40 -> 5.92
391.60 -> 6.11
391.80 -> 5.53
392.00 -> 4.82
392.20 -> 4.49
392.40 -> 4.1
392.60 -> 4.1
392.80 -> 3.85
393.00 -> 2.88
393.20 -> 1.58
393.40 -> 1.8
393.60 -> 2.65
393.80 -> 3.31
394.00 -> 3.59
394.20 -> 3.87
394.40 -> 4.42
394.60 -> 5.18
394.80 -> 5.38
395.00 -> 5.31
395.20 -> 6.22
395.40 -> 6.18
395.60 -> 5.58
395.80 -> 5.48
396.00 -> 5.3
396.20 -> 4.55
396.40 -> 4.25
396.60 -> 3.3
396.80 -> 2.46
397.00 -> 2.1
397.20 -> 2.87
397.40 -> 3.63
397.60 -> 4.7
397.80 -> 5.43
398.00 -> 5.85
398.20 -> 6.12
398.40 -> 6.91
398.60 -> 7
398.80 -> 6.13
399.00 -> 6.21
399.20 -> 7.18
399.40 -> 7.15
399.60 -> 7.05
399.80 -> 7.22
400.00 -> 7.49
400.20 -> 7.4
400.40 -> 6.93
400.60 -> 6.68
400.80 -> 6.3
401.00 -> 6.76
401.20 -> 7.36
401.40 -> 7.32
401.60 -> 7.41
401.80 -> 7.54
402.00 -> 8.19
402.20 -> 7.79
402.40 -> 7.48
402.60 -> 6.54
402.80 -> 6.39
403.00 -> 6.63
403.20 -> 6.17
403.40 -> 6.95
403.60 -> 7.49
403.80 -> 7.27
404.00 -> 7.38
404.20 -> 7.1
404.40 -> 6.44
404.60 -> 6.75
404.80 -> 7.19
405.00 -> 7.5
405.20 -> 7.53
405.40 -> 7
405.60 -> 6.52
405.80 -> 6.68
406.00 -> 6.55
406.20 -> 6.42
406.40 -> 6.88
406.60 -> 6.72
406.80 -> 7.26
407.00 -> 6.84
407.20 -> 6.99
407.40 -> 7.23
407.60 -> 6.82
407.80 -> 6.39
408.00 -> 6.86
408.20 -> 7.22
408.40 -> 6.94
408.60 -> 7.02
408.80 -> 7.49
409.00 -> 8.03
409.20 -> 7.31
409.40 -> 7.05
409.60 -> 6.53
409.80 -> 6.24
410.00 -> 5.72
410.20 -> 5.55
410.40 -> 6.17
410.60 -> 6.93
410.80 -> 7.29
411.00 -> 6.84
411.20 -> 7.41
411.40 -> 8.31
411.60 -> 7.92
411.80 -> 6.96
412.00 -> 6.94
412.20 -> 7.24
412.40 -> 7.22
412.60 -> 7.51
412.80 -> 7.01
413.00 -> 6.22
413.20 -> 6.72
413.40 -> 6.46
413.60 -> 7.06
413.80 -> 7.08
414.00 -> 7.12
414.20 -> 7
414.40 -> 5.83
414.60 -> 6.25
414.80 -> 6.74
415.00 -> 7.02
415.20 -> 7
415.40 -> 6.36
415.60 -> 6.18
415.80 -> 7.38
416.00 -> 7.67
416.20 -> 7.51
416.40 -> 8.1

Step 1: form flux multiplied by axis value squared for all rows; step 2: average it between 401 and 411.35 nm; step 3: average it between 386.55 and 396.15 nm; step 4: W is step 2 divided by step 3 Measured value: 1.63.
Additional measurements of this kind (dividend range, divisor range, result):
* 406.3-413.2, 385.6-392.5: 1.61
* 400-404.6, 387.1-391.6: 1.59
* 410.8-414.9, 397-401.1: 1.22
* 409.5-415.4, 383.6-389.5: 1.77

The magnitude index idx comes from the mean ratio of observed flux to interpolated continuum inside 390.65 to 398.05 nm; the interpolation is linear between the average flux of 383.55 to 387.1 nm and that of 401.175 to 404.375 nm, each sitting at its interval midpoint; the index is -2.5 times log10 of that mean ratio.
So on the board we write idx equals 0.313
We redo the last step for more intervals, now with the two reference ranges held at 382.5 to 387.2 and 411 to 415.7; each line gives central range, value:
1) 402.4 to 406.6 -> -0.13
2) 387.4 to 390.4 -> 0.04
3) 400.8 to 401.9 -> -0.23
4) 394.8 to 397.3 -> 0.18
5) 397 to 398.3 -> 0.20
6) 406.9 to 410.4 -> -0.05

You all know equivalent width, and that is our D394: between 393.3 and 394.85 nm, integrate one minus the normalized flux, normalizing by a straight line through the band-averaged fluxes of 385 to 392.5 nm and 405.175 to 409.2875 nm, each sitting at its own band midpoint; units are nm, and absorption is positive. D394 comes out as 0.49 nm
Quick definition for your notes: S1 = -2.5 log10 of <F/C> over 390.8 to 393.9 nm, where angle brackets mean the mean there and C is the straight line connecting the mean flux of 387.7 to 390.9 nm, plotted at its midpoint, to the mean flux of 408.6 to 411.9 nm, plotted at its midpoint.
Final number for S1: 0.184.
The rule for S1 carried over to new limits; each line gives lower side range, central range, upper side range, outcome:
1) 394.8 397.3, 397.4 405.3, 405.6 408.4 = -0.22 mag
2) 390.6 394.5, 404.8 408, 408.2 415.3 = -0.12 mag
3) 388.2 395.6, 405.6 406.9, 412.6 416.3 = -0.12 mag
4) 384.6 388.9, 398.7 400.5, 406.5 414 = -0.19 mag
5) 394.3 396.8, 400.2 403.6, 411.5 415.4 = -0.24 mag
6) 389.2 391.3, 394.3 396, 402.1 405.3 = 0.09 mag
